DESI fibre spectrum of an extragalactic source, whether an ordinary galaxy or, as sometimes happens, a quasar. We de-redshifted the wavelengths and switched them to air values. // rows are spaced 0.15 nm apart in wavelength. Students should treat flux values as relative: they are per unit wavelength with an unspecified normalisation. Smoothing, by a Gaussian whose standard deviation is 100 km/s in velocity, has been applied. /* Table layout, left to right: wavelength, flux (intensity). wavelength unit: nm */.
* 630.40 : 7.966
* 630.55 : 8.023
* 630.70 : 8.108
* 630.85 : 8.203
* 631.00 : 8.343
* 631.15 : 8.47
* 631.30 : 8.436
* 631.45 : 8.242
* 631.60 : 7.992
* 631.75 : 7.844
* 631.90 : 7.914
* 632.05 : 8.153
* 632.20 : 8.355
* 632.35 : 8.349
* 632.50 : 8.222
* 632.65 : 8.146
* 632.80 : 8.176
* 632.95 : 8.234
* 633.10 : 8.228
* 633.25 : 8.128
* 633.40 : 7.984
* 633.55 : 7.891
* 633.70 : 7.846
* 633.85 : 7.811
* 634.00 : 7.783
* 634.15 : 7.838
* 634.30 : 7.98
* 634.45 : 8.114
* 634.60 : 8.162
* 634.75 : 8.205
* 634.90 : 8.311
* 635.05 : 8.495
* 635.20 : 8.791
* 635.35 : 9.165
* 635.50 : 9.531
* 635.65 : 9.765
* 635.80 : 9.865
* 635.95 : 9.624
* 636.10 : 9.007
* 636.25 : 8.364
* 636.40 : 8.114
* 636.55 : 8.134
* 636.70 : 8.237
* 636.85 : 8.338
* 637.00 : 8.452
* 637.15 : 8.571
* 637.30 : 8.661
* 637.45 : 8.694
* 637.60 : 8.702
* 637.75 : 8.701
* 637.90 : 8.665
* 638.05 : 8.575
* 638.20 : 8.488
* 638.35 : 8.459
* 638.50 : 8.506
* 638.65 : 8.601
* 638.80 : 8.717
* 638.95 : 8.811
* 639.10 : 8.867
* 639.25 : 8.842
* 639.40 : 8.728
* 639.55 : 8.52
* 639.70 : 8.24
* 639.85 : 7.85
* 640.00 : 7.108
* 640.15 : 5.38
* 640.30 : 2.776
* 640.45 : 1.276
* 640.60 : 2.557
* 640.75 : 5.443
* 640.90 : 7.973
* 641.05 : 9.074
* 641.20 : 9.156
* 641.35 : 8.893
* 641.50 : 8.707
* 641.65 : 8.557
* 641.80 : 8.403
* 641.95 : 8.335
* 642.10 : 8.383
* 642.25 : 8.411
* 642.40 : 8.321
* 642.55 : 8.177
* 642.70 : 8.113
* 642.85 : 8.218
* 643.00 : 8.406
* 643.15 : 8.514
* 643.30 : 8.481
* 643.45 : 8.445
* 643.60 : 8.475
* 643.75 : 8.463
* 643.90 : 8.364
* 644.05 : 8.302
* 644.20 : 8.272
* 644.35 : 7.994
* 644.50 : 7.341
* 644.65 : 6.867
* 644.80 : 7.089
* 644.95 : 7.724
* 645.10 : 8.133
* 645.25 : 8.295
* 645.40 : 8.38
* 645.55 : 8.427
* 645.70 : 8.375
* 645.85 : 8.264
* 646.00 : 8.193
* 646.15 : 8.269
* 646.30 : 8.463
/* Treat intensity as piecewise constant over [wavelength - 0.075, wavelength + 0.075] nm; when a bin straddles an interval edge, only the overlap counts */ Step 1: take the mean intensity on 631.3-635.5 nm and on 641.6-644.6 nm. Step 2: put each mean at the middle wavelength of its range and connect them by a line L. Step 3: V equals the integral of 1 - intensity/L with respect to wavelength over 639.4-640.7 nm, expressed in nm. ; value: 0.41 nm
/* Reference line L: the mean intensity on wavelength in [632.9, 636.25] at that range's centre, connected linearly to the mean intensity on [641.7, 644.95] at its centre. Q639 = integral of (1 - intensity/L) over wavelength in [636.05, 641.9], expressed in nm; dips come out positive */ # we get 0.32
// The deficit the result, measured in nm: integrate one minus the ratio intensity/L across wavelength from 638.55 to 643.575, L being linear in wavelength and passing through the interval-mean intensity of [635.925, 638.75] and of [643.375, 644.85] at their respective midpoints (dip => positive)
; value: 0.31 nm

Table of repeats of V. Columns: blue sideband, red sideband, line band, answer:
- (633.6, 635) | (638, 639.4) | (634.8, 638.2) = -0.172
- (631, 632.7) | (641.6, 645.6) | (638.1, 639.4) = -0.076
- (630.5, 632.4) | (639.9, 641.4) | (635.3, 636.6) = -0.364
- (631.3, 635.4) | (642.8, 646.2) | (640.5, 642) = 0.102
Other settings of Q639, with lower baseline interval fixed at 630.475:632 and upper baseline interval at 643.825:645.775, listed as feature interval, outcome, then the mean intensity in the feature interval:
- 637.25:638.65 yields -0.09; 8.6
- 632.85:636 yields -0.13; 8.45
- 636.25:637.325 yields -0.04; 8.34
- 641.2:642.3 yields -0.08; 8.57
